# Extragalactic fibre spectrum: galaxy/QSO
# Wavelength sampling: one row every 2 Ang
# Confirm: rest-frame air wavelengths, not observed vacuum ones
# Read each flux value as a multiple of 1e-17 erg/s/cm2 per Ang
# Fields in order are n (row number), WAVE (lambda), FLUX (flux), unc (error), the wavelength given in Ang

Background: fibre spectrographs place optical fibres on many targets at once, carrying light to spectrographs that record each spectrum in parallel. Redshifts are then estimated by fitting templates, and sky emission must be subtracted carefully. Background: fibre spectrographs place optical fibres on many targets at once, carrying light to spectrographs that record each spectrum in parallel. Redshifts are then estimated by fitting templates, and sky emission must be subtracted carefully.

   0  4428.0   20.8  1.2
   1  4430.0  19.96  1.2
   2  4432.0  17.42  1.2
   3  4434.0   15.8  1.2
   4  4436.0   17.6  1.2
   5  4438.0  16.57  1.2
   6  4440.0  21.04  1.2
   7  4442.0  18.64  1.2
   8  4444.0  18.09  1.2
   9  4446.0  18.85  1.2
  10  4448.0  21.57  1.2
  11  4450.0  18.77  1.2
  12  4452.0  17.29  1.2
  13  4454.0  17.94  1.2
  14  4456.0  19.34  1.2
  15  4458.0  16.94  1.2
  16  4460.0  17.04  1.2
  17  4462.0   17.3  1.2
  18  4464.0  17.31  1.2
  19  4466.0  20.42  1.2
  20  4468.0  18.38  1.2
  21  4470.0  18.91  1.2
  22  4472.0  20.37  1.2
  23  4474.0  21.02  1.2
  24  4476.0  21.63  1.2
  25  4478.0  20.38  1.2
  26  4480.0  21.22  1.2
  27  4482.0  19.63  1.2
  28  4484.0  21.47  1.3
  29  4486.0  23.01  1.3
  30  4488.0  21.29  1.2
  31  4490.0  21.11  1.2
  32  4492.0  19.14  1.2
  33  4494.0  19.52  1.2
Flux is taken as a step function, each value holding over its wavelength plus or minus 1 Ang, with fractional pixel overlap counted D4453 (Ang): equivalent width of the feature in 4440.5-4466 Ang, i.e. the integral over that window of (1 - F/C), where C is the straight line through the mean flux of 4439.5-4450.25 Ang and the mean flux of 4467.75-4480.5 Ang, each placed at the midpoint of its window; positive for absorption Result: 1.7 Ang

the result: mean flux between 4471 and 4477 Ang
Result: 21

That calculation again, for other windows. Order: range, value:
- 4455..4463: 17.7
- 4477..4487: 21.1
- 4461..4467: 18.3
